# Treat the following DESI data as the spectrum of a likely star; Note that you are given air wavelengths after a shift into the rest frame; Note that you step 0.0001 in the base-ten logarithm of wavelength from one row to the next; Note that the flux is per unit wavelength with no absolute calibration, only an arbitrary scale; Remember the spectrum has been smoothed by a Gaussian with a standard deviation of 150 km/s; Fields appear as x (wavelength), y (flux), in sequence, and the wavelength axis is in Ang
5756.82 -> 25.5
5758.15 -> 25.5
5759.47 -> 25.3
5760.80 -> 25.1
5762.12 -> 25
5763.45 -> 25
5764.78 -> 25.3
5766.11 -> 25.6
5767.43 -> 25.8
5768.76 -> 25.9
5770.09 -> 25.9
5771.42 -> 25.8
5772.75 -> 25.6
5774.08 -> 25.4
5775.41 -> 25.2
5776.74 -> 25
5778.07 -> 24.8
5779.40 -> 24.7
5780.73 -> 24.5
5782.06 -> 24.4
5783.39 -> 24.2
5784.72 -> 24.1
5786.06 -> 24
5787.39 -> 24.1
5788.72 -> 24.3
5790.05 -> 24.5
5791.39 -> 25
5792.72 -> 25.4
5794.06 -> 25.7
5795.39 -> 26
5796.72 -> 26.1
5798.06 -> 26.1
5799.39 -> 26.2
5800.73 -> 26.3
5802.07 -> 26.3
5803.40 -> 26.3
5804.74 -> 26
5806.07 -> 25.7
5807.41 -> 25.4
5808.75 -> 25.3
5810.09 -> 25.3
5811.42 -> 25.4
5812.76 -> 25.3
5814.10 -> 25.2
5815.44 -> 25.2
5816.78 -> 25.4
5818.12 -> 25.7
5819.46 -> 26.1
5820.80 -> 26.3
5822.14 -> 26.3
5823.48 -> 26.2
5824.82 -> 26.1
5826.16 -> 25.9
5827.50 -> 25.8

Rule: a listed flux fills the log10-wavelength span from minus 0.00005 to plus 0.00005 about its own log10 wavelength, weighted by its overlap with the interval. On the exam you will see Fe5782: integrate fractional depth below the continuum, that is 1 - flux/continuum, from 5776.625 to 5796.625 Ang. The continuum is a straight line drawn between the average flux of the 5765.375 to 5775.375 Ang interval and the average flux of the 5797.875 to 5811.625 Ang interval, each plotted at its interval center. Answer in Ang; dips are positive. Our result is 0.8 Ang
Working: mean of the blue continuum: 25.7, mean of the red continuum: 25.9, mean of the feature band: 24.8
